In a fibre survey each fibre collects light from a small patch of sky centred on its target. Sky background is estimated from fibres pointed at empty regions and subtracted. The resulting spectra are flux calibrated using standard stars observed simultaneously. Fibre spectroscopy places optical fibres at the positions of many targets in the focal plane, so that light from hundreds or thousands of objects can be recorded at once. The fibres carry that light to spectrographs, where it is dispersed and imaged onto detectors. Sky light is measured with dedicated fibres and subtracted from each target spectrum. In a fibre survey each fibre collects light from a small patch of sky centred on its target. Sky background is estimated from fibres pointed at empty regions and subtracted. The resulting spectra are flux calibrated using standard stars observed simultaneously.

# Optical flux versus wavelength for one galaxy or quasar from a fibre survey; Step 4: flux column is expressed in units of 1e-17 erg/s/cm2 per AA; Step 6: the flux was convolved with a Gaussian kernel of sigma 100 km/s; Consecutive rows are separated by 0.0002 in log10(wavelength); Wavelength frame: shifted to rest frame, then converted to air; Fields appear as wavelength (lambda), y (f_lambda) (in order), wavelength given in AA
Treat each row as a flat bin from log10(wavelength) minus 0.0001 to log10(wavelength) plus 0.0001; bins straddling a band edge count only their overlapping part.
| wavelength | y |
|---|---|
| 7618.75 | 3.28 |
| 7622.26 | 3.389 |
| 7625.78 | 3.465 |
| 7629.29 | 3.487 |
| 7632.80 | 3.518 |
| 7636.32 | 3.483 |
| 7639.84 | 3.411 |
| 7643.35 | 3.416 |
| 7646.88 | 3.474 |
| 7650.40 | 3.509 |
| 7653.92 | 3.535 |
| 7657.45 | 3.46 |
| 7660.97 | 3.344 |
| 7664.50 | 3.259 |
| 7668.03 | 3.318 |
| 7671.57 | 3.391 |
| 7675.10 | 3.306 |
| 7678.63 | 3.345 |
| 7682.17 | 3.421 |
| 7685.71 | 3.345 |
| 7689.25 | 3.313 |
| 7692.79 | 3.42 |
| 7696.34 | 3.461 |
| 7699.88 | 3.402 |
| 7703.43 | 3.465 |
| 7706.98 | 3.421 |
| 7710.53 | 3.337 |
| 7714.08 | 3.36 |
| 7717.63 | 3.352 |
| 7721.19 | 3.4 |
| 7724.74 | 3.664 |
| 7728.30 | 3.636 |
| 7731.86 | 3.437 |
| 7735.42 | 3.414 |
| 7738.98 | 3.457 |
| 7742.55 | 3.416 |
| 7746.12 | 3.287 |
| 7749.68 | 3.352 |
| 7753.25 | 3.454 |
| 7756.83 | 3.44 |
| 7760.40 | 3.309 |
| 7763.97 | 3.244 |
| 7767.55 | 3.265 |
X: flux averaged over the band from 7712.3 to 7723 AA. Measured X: 3.37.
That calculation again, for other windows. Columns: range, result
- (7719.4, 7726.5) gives 3.53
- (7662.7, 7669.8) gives 3.29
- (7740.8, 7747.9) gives 3.35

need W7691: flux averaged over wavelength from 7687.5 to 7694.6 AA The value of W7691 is 3.36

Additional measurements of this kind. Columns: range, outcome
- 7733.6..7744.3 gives 3.43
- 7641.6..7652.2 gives 3.47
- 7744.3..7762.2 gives 3.37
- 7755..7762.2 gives 3.37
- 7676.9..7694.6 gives 3.37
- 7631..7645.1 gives 3.46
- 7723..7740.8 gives 3.52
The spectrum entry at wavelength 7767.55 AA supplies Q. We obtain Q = 3.265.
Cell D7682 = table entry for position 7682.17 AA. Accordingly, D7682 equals 3.421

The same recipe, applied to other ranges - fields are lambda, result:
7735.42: 3.414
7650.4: 3.509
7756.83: 3.44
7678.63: 3.345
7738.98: 3.457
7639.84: 3.411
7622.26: 3.389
